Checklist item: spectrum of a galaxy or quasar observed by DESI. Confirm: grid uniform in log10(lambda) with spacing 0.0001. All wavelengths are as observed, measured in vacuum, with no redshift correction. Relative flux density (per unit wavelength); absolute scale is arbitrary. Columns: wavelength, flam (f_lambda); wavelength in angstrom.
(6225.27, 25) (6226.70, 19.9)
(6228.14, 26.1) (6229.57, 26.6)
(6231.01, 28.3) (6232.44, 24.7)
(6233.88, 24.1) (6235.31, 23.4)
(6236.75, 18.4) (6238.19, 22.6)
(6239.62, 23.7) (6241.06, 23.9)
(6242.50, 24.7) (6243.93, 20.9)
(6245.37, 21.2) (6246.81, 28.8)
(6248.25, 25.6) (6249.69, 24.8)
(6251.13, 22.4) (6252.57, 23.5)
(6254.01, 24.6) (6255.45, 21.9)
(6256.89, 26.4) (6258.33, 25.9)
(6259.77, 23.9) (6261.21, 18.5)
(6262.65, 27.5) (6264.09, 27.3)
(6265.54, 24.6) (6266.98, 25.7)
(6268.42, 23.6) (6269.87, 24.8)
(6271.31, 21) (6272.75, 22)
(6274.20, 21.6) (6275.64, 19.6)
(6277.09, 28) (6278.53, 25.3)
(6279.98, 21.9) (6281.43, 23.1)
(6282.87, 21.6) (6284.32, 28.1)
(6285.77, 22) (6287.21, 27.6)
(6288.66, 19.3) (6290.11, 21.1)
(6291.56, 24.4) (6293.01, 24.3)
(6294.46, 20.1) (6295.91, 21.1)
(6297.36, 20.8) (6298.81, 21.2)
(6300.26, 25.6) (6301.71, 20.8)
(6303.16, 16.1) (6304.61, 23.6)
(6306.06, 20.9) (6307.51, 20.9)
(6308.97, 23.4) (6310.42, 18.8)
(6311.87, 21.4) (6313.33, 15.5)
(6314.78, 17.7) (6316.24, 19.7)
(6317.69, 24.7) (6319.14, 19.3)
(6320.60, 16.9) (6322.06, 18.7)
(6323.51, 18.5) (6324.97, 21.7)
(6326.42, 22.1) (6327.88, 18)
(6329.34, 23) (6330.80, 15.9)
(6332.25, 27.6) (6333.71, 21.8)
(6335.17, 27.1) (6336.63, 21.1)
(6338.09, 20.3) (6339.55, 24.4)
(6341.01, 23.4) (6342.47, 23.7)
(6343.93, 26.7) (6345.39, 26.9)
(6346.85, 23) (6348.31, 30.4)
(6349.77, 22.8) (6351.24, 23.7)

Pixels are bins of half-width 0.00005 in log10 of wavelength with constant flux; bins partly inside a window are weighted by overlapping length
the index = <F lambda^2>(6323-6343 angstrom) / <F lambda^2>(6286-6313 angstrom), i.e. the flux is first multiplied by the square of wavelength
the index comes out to 1.03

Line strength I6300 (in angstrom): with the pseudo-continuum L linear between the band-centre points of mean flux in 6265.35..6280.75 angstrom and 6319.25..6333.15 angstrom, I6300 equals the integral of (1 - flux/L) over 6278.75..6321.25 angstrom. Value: 0.7 angstrom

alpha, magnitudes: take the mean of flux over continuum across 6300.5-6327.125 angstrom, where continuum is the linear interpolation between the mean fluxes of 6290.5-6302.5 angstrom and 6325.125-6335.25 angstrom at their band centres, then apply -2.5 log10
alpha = 0.10 mag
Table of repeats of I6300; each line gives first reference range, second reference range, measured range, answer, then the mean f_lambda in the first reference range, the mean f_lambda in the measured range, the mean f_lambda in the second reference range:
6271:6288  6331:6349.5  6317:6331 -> 2.41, 23.5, 20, 24.4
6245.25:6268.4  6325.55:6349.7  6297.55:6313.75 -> 2.07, 24.6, 20.8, 23.4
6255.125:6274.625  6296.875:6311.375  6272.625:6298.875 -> -0.39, 24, 22.8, 21.2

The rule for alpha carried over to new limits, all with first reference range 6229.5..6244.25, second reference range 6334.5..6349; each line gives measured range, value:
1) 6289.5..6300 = 0.10 mag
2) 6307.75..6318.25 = 0.21 mag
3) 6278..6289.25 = 0.02 mag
